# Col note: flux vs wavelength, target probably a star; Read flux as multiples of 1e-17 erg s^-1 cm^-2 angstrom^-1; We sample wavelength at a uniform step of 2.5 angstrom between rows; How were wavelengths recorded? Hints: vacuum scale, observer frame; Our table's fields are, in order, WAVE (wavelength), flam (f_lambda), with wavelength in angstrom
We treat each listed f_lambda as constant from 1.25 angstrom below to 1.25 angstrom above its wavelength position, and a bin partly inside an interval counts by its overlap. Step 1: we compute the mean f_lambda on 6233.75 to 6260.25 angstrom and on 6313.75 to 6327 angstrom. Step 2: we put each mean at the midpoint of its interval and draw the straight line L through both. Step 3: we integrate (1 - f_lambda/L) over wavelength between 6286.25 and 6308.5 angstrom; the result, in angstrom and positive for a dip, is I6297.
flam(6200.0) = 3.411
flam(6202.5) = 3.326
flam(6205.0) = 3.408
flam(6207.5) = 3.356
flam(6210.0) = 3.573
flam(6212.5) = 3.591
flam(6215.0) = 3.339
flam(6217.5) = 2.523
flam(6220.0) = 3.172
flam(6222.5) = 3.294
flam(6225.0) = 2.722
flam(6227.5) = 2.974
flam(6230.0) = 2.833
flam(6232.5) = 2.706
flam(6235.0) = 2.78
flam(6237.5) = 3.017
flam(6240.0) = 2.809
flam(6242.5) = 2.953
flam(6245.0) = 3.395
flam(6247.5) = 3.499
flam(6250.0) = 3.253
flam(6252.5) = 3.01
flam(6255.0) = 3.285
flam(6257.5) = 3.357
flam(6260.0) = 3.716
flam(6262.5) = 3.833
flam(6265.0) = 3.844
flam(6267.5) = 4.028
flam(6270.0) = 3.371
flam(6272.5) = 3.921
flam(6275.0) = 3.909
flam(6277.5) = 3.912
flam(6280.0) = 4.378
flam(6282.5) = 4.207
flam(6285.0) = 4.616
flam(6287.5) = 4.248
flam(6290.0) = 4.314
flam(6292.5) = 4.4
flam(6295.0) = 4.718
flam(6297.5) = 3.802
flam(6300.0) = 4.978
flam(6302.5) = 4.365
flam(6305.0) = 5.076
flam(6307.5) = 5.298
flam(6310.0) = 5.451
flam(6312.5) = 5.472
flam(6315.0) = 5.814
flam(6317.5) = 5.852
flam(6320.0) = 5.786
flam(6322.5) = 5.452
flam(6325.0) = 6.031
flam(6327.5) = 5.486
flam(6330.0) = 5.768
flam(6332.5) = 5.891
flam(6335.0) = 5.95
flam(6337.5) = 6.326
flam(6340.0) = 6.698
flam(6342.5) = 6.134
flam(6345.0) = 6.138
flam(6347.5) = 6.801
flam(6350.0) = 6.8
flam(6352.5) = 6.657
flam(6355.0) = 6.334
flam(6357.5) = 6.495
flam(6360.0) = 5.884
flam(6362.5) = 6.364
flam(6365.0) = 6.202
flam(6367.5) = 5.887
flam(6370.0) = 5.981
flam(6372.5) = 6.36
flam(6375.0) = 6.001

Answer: 1.7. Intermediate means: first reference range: 3.17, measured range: 4.57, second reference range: 5.77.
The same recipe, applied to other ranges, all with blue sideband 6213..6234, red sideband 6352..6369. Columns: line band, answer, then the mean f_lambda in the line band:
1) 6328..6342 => -1.1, 6.09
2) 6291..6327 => -1.1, 5.18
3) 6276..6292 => 0.5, 4.28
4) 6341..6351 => -1.0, 6.47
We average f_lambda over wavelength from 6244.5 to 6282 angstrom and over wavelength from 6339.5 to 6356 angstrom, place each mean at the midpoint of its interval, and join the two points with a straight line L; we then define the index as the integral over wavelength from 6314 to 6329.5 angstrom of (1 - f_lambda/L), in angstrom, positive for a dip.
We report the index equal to -0.3 angstrom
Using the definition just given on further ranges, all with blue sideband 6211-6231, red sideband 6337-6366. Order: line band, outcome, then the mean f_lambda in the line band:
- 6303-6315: 0.0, 5.32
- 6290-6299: 1.1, 4.33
